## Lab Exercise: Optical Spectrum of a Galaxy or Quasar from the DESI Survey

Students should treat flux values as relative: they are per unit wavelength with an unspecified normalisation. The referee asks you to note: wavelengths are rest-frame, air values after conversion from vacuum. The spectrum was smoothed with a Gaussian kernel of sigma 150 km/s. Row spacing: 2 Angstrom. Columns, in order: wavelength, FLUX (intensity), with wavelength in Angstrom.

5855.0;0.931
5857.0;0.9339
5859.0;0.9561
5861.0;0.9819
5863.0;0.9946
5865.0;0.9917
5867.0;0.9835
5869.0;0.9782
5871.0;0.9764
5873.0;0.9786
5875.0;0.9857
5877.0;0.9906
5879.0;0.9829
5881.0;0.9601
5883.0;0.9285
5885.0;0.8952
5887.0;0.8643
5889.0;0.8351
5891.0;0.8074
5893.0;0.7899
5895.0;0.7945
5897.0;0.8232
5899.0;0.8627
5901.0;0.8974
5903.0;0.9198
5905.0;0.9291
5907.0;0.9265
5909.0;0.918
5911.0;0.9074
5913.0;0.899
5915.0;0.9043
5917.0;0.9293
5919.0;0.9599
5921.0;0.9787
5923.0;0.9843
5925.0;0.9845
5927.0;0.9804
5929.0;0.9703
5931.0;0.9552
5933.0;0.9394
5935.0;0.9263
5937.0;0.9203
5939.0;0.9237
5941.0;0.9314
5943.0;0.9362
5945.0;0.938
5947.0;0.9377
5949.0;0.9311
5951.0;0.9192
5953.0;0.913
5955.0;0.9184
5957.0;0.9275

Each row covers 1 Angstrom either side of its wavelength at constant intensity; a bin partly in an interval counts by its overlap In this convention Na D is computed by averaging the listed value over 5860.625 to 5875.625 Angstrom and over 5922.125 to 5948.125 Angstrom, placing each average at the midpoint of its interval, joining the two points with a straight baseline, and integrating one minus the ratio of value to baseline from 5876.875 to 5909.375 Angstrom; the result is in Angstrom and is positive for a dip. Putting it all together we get 2.8 Angstrom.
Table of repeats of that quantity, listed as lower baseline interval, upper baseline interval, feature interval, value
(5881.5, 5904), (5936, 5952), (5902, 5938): -1.78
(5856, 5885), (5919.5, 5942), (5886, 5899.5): 1.97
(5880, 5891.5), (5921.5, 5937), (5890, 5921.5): 1.07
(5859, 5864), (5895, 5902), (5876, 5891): -0.16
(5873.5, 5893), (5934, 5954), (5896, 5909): 0.31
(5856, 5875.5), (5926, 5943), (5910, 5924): 0.20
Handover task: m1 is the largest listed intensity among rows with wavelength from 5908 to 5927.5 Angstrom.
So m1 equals 0.9845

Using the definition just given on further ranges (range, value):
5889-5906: 0.9291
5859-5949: 0.9946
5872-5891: 0.9906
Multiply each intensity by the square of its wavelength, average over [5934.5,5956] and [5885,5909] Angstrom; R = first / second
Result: 1.1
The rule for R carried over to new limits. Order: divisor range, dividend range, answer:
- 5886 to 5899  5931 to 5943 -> 1.15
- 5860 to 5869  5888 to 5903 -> 0.86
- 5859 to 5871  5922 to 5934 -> 1.01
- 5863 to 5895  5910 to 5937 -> 1.04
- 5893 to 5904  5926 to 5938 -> 1.12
